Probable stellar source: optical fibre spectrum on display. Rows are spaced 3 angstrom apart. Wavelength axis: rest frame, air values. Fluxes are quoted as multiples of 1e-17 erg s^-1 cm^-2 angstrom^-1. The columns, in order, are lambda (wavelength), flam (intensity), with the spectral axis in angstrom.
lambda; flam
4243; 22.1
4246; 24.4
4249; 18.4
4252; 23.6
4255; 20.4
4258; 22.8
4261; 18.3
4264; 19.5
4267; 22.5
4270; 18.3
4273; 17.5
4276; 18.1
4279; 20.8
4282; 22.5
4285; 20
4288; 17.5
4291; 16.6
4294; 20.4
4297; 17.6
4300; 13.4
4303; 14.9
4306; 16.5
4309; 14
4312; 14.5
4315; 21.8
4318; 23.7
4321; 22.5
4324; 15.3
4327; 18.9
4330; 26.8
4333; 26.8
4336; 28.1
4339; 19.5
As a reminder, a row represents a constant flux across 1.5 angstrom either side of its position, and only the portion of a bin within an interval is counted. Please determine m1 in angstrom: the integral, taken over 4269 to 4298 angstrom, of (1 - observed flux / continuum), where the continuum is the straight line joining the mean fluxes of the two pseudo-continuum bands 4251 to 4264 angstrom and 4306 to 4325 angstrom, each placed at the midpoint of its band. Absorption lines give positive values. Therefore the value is 1.3 angstrom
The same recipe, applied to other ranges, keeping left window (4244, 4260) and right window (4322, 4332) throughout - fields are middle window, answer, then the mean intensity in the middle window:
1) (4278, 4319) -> 6.02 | 18.1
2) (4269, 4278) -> 1.43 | 18.1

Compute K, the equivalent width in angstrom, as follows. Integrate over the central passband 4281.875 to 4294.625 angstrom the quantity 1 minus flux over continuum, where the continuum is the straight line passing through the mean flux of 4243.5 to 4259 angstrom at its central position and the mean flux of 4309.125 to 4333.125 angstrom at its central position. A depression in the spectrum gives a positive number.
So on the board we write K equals 1.32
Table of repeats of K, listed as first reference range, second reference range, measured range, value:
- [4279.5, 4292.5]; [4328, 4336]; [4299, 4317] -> 5.3 angstrom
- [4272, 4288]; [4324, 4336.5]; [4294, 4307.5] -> 3.3 angstrom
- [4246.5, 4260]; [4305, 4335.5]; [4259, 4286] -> 1.7 angstrom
